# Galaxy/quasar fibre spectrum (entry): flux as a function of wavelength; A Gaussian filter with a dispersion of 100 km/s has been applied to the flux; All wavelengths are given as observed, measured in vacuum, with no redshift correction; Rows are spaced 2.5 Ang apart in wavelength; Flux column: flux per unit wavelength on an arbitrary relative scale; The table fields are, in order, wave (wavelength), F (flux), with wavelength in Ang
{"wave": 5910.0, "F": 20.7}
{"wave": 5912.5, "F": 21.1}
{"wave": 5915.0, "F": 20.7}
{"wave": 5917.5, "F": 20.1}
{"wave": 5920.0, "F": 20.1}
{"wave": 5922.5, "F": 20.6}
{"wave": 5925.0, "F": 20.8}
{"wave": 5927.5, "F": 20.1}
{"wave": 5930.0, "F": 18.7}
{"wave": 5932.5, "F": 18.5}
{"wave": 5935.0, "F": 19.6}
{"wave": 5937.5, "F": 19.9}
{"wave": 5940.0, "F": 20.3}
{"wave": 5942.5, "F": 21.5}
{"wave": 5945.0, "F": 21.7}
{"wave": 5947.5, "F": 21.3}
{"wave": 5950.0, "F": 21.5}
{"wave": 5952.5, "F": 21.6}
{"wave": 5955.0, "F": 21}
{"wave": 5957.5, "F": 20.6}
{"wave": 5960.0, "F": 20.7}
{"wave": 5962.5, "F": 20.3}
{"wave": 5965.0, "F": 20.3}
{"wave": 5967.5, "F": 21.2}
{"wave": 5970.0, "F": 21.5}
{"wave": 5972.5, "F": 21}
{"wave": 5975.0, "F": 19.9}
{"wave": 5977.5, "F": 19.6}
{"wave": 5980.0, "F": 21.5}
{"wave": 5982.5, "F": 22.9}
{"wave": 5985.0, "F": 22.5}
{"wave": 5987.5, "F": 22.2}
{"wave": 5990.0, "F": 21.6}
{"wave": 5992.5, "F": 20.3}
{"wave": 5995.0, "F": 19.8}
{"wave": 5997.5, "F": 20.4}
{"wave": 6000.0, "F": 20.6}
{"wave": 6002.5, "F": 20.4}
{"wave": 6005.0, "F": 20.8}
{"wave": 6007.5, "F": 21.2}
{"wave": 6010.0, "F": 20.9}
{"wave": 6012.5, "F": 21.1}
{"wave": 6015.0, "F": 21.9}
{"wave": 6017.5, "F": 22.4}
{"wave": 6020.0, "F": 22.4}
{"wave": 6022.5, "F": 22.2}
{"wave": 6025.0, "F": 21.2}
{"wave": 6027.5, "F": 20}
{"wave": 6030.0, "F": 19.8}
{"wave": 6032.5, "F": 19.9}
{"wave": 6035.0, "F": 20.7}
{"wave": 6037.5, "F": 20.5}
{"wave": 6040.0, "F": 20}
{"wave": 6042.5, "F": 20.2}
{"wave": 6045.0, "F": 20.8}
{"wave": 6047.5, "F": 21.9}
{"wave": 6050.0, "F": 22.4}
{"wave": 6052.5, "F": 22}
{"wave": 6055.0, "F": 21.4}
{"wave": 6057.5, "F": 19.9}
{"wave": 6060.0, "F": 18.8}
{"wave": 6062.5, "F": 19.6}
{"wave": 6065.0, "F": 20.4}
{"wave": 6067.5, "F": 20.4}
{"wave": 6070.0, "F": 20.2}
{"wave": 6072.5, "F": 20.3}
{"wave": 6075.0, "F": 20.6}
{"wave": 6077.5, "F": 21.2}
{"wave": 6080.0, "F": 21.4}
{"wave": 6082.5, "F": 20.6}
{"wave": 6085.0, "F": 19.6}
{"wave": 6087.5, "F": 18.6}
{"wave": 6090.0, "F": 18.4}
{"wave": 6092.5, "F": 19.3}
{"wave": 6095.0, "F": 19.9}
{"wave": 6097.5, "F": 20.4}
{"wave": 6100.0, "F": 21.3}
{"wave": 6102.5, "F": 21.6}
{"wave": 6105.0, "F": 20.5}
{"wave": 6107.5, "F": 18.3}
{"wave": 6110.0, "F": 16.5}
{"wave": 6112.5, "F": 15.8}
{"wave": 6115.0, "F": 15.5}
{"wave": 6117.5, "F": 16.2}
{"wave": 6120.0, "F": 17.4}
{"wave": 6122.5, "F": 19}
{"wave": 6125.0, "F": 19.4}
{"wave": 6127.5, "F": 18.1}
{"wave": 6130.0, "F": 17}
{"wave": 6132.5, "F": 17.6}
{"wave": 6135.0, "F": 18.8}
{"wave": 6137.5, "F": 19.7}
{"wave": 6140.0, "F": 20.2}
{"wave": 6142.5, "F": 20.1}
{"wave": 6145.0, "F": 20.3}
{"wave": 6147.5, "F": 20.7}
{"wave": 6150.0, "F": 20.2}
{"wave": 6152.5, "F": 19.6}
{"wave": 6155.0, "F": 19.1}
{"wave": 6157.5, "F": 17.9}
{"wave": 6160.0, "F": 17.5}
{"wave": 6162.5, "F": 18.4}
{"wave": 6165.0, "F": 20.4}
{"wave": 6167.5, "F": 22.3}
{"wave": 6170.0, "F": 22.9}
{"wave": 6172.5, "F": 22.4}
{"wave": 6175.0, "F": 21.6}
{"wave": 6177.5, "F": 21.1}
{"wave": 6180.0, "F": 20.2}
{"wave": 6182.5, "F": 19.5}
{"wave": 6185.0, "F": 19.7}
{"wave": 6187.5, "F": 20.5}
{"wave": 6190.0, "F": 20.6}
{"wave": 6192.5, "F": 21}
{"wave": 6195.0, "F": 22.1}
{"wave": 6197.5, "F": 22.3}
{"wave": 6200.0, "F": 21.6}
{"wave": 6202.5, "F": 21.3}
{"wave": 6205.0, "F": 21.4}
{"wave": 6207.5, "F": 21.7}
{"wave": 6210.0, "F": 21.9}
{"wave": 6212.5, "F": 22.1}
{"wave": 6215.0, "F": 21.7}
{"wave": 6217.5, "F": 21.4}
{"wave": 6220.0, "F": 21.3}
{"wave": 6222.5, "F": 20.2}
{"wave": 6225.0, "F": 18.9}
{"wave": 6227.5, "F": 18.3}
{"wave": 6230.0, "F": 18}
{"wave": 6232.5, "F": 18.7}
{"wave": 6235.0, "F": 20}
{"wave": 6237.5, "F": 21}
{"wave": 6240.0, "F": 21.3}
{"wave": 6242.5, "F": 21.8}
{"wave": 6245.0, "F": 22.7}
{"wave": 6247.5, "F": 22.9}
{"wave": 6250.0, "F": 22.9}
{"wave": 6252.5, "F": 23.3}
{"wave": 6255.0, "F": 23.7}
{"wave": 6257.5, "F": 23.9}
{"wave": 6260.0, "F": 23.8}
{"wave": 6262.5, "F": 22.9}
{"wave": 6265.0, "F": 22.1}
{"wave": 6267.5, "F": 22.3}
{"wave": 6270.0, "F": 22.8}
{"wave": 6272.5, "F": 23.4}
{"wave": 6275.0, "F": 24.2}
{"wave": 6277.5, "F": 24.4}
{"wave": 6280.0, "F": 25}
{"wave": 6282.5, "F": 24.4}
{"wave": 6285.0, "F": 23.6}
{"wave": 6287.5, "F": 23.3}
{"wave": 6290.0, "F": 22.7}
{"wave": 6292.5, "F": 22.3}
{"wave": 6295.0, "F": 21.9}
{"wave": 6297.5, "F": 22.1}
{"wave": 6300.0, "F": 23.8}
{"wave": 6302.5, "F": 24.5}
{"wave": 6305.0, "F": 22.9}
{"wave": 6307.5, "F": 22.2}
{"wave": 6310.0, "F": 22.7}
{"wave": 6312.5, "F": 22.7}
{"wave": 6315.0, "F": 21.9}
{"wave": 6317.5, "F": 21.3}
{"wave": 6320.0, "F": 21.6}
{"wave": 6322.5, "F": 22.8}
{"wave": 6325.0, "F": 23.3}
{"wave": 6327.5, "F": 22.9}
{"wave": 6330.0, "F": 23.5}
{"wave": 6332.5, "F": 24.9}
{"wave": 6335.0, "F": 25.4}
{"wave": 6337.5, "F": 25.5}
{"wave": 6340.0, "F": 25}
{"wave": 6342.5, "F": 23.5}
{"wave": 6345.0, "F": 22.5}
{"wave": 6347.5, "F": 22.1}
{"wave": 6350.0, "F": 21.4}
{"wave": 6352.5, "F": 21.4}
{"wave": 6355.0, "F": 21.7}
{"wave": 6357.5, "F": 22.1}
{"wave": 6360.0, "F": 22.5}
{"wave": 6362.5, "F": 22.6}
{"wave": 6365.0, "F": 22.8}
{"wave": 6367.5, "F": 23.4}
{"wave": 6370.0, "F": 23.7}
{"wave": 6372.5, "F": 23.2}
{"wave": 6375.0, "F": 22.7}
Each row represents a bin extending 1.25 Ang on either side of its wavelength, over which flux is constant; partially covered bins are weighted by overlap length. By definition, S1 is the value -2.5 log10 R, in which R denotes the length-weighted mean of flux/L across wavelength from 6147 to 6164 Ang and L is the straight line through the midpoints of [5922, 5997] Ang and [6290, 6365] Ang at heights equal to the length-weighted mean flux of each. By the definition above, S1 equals 0.15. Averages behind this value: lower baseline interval 20.8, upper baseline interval 22.9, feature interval 19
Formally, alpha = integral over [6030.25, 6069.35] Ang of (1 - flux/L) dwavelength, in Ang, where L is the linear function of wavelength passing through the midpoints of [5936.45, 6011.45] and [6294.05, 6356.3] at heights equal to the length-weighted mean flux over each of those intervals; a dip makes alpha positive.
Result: 1.5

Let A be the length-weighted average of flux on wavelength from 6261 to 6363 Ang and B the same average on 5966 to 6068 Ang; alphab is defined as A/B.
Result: 1.1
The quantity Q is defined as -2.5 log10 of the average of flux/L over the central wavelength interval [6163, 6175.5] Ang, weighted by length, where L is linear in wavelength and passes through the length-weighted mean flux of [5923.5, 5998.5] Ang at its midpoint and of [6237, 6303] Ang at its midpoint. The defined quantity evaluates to 0.03 mag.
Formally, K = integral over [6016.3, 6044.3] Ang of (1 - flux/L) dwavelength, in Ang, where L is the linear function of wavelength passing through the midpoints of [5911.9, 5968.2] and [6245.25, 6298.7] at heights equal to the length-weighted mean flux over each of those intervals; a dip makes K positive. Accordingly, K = 0.5 Ang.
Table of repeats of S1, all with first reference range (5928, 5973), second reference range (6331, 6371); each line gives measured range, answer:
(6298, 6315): -0.006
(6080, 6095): 0.104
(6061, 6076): 0.059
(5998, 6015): 0.004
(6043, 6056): -0.019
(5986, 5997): -0.005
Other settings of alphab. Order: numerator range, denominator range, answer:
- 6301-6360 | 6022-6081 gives 1.11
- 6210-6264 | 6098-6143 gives 1.16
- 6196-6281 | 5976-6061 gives 1.04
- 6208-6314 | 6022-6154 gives 1.13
